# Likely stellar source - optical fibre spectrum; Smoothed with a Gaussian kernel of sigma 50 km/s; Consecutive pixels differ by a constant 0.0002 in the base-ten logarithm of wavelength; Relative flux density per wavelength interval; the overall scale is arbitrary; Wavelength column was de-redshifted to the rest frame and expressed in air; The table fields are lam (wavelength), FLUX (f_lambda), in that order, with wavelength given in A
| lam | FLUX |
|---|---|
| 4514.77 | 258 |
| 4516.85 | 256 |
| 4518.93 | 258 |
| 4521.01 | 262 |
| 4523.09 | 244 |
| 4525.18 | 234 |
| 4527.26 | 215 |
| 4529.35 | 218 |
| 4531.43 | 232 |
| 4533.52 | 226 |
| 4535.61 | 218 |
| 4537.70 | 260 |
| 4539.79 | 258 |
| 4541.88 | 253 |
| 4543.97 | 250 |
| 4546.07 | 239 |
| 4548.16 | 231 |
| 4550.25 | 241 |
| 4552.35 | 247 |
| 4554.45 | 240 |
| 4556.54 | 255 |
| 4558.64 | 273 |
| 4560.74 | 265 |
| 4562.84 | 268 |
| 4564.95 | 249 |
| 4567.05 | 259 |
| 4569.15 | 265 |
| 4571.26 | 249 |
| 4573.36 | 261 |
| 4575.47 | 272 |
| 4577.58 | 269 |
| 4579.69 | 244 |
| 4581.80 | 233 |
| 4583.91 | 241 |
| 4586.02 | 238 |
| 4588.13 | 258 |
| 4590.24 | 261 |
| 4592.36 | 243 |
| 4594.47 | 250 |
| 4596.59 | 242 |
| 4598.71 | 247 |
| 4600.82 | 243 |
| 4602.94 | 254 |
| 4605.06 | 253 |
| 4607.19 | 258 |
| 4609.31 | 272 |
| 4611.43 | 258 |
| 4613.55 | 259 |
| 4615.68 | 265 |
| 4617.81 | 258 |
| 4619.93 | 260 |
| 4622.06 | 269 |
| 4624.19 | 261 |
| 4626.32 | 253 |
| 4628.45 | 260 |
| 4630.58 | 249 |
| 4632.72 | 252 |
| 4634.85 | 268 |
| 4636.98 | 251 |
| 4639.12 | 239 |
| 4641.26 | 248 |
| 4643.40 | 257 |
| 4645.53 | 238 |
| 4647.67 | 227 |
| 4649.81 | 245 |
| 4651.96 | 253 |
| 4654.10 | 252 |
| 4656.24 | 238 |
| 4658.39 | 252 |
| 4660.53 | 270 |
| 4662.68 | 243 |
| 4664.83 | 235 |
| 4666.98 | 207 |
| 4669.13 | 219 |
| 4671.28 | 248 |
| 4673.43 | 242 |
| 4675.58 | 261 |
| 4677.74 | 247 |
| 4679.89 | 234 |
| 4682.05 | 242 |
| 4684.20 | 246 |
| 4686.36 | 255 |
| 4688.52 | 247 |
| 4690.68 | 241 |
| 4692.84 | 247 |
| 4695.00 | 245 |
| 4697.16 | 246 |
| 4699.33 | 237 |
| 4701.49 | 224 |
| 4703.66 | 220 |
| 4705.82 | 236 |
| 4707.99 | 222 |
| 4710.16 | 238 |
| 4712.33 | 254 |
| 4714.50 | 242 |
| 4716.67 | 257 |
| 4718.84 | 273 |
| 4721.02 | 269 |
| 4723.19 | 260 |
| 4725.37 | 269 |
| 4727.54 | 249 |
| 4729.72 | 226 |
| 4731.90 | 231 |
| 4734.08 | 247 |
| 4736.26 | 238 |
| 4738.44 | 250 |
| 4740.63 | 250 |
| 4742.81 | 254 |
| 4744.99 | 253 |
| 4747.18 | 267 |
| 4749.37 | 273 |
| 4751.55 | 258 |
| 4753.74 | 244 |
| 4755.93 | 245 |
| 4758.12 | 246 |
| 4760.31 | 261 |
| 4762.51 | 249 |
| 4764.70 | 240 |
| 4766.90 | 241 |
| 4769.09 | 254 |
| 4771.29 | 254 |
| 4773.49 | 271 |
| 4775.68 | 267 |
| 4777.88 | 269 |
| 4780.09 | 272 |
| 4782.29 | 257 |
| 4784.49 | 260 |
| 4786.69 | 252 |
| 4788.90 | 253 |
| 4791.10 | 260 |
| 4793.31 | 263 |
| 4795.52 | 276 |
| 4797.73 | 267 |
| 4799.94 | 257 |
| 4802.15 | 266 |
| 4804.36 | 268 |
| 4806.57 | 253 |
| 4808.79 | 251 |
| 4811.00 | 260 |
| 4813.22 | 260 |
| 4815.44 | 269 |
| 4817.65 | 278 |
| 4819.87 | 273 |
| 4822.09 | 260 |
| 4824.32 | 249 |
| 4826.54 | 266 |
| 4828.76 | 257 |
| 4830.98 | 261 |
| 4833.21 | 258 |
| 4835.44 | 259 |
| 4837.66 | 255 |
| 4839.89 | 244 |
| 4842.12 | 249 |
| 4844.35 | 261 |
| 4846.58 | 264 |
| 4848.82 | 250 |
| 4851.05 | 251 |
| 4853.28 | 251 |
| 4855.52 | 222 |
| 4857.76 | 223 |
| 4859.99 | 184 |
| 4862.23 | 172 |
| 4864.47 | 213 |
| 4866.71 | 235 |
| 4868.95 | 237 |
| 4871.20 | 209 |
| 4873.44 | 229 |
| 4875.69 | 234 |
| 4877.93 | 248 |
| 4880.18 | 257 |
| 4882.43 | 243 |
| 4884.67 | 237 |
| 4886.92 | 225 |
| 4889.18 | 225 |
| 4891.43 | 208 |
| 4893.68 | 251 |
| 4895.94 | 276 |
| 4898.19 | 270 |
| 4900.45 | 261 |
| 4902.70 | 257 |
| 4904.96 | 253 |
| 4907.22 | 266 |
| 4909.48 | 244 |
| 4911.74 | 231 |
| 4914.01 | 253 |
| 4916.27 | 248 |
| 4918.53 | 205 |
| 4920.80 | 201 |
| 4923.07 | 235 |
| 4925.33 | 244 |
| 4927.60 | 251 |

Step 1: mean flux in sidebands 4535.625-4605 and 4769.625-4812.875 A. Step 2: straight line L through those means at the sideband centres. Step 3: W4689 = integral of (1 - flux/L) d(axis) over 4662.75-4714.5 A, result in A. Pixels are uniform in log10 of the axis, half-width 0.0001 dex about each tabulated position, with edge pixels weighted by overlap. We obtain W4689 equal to 3.6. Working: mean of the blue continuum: 251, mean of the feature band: 239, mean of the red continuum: 262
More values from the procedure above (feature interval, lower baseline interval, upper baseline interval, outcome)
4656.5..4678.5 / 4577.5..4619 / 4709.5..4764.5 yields 0.9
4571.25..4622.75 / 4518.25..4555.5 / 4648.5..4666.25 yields -2.2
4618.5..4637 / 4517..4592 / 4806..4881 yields -0.8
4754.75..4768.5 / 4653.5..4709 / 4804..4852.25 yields 0.2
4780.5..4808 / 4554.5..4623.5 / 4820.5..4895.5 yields -2.0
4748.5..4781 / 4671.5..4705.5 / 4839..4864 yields -2.5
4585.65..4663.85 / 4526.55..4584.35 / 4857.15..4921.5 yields -2.4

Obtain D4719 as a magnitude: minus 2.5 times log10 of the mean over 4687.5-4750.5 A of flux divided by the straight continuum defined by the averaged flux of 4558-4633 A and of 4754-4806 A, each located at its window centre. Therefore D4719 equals 0.04 mag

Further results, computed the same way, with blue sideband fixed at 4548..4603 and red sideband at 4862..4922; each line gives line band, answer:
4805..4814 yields -0.07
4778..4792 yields -0.07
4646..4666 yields 0.01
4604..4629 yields -0.04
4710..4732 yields -0.03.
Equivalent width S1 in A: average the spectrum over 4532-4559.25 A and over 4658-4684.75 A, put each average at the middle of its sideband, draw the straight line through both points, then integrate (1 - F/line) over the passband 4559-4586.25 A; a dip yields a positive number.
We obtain -1.3 A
